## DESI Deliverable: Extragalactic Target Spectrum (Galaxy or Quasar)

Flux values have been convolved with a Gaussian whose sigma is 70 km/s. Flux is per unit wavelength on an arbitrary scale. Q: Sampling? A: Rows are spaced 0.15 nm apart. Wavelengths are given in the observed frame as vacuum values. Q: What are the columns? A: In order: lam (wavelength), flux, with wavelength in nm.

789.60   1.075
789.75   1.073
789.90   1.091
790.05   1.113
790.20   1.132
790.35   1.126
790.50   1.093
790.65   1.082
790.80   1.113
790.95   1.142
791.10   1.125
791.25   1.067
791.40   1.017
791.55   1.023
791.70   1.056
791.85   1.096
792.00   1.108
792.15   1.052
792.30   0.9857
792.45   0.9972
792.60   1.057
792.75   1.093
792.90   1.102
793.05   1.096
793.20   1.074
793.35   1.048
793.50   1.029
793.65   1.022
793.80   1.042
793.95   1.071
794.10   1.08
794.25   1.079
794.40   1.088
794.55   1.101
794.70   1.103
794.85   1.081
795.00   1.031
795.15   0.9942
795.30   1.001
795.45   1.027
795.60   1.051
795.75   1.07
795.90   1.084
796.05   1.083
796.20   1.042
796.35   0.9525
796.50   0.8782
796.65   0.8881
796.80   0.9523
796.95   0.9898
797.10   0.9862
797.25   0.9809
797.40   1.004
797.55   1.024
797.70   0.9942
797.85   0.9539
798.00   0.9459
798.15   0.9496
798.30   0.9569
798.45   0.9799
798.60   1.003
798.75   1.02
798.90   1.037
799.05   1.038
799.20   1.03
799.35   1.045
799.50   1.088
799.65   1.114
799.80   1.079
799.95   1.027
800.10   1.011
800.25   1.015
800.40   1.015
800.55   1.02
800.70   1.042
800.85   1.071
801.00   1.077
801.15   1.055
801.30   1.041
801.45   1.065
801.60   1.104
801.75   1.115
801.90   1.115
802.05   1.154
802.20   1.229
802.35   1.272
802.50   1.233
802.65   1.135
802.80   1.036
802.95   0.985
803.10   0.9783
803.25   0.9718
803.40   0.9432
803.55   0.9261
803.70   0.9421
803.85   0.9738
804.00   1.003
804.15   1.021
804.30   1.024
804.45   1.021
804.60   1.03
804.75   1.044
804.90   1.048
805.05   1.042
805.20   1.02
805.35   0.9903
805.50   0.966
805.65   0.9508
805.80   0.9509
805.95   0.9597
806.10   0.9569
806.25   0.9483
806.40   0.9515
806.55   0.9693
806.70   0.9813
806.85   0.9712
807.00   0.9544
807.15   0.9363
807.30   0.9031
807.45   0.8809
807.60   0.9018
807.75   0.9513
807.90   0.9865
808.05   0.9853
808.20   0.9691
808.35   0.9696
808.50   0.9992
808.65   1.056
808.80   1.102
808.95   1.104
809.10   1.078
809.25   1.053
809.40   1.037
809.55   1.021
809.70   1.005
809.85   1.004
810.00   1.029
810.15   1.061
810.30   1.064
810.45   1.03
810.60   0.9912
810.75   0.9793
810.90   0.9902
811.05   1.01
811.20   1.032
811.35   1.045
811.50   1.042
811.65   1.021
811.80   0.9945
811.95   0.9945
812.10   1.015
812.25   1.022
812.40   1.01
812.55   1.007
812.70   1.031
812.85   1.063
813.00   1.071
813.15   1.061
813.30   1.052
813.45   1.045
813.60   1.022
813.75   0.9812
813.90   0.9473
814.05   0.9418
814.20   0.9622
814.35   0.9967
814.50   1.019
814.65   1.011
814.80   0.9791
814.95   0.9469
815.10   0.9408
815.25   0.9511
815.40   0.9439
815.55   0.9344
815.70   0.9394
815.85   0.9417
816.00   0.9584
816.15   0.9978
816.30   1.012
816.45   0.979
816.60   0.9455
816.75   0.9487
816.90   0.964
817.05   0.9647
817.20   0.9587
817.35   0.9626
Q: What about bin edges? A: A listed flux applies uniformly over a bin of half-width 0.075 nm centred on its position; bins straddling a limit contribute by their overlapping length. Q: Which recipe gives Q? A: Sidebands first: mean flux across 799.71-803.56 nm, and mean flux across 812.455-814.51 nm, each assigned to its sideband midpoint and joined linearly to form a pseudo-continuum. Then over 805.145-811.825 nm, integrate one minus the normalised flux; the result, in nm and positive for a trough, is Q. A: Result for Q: 0.27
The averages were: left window 1.07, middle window 0.996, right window 1.01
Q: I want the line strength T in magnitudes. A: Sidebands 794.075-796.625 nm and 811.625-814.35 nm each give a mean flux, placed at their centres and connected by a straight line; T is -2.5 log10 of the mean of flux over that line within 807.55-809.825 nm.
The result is 0.00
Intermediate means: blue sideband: 1.04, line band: 1.02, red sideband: 1.01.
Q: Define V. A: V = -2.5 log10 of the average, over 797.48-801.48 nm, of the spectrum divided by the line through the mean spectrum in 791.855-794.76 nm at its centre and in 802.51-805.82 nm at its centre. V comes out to 0.01 mag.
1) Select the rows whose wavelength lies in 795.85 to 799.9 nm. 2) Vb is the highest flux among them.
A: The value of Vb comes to 1.114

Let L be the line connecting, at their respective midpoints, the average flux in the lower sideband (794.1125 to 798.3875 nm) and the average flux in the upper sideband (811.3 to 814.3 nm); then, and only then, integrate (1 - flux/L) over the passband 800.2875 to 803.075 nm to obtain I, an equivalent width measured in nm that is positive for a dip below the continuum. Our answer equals -0.23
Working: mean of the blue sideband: 1.01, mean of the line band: 1.09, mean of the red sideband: 1.02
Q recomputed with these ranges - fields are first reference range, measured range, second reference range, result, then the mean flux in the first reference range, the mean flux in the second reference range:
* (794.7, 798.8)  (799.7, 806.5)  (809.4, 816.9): -0.241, 0.999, 1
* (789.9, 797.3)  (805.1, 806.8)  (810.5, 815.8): 0.083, 1.05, 1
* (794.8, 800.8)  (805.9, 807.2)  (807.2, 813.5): 0.071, 1.01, 1.02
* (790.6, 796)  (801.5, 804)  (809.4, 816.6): -0.081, 1.06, 1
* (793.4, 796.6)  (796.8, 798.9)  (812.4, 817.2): 0.101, 1.04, 0.986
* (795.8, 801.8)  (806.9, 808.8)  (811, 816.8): 0.078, 1.02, 0.995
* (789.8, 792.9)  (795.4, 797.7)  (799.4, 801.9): 0.147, 1.08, 1.06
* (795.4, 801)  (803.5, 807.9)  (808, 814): 0.199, 1.01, 1.02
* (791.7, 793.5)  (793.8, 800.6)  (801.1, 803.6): 0.317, 1.06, 1.08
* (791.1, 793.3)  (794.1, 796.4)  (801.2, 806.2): 0.001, 1.06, 1.04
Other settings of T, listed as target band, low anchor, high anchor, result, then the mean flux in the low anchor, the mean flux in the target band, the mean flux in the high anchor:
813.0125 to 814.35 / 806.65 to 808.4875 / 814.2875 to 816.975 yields -0.046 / 0.95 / 1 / 0.967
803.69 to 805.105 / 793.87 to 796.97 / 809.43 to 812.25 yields 0.007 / 1.03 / 1.02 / 1.02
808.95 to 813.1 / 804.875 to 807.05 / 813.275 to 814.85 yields -0.043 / 0.976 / 1.03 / 0.995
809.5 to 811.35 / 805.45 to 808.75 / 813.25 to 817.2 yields -0.059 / 0.96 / 1.02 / 0.973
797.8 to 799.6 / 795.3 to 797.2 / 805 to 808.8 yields -0.015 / 1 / 1.01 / 0.968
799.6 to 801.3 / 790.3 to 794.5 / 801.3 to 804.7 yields 0.014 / 1.07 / 1.05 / 1.06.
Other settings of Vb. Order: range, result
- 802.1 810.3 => 1.272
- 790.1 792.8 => 1.142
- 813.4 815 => 1.045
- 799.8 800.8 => 1.042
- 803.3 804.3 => 1.024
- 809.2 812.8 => 1.064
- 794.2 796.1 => 1.103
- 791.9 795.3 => 1.108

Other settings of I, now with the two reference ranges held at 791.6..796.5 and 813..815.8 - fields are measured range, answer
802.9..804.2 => 0.06 nm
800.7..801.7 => -0.04 nm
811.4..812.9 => -0.04 nm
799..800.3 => -0.02 nm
